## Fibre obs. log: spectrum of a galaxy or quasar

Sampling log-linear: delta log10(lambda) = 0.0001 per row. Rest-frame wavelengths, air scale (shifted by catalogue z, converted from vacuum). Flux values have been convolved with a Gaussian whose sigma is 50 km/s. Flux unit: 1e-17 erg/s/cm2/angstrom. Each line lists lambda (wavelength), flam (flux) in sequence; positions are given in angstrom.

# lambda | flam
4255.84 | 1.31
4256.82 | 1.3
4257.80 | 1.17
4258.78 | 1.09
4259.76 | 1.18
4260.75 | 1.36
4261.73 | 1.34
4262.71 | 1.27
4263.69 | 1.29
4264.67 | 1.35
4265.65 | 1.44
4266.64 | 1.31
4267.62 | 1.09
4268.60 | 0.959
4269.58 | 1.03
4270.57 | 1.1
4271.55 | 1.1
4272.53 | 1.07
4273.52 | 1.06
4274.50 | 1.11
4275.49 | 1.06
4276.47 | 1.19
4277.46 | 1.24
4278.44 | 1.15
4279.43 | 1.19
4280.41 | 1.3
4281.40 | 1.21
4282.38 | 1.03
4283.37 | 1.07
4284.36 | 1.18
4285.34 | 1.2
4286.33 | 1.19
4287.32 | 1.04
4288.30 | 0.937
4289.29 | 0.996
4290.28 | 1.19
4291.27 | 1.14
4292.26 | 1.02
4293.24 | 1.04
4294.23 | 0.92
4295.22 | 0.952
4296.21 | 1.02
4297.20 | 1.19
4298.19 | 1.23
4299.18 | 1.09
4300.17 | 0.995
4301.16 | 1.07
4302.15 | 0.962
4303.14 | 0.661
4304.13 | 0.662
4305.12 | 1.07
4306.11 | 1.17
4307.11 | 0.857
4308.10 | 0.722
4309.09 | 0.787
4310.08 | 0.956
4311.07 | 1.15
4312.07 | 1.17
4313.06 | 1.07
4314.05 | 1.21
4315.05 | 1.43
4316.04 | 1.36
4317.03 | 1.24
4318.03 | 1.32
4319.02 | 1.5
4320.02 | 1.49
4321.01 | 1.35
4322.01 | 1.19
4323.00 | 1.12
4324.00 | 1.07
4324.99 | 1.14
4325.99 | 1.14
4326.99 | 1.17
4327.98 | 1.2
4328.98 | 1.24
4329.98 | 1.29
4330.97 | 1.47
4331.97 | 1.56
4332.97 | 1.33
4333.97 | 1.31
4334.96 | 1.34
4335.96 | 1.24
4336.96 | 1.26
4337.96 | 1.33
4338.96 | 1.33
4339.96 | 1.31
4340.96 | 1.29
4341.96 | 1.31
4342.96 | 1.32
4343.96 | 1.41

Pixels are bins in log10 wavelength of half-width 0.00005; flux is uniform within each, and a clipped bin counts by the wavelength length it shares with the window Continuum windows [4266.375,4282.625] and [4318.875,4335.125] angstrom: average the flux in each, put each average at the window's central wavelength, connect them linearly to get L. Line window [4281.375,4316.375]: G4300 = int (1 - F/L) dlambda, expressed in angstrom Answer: 4.4 angstrom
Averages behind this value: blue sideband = 1.13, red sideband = 1.28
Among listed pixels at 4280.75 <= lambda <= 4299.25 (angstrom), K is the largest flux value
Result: 1.23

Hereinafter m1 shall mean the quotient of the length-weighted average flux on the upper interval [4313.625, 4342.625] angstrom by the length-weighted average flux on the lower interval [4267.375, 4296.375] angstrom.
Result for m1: 1.2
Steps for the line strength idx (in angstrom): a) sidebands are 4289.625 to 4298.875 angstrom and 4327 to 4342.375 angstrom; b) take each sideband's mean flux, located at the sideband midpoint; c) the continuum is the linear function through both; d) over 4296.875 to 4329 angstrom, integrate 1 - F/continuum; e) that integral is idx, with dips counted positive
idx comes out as 1.9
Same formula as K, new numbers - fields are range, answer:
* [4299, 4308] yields 1.17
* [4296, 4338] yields 1.56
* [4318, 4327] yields 1.5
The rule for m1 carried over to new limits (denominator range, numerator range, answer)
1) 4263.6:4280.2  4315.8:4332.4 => 1.11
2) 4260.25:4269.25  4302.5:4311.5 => 0.71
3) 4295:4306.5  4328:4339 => 1.32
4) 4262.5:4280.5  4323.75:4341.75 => 1.10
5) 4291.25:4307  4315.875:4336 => 1.28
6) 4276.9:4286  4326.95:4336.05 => 1.13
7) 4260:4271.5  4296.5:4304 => 0.83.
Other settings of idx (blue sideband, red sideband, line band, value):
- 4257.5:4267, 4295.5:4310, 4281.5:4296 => 0.08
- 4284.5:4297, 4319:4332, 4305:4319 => 0.76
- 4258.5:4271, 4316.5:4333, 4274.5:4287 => 0.73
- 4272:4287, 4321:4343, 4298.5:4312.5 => 2.95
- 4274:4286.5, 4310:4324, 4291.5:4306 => 2.52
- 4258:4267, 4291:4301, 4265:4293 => 1.05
